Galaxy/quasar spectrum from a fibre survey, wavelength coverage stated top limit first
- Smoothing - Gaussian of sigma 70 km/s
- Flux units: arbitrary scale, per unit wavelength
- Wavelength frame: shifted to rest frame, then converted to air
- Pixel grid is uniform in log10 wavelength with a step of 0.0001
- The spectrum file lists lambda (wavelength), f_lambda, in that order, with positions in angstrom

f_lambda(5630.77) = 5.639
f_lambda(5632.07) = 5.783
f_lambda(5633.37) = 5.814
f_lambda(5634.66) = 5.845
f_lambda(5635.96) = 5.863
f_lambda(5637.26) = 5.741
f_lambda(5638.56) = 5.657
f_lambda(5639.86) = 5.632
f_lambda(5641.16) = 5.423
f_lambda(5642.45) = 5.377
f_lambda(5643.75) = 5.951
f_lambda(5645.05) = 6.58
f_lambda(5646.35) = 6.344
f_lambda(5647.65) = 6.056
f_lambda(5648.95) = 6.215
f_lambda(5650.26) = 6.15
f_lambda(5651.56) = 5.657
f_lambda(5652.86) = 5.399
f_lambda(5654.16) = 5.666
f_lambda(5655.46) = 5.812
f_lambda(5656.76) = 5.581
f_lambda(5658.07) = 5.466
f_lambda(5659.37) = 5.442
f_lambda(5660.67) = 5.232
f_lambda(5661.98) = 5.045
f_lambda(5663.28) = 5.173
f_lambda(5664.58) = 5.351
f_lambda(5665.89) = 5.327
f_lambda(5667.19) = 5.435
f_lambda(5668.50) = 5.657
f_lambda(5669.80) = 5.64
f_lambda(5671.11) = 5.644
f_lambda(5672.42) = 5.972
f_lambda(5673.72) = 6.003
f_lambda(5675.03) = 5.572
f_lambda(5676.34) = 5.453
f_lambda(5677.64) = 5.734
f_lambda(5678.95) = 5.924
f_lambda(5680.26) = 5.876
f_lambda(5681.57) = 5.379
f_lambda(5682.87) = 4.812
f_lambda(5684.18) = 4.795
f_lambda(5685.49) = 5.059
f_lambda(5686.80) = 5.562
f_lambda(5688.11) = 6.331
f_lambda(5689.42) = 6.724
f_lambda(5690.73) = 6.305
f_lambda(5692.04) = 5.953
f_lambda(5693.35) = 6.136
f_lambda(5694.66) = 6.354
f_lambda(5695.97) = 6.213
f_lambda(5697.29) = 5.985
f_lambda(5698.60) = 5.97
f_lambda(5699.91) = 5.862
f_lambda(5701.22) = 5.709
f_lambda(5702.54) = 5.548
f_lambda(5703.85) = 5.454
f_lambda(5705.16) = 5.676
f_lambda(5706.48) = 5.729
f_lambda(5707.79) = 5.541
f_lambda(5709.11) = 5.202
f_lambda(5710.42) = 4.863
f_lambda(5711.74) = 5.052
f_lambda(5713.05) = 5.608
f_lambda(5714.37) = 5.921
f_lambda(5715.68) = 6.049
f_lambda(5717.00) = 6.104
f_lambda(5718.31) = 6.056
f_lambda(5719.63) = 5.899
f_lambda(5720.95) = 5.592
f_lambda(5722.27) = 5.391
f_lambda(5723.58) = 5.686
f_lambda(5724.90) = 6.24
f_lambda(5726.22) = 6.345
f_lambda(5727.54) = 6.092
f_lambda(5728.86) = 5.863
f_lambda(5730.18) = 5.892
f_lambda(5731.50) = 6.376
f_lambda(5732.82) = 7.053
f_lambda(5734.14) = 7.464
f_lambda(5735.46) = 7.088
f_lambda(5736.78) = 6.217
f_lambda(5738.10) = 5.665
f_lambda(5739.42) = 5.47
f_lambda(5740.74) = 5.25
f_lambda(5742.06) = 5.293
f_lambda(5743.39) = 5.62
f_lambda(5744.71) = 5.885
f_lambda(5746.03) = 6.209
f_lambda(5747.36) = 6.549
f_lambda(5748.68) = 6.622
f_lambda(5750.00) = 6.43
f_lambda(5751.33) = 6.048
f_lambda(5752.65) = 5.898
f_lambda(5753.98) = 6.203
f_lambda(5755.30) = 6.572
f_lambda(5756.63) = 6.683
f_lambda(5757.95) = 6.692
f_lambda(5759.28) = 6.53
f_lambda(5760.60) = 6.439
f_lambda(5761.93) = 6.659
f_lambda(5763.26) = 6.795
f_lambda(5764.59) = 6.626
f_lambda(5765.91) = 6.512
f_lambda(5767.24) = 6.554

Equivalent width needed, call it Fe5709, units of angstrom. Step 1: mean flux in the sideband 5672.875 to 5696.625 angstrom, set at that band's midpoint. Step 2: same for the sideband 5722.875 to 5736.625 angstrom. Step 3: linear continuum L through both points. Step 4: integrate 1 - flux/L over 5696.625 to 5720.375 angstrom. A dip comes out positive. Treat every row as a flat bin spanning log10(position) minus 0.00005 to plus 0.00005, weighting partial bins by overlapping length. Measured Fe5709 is 1.7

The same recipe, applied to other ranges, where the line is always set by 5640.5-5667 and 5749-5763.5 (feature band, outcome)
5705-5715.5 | 1.1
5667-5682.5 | 0.4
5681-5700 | 0.4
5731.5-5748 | 0.4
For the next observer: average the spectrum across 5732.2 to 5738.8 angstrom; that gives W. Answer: 6.69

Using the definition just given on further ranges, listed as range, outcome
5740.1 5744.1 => 5.39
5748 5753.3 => 6.26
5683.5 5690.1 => 5.69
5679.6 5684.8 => 5.22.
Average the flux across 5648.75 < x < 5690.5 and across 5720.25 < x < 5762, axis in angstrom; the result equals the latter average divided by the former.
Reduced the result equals 1.10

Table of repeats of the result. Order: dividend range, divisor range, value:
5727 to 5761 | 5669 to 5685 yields 1.12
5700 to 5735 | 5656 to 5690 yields 1.06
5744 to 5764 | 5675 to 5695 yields 1.12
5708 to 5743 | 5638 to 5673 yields 1.04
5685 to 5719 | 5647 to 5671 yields 1.04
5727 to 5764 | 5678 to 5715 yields 1.10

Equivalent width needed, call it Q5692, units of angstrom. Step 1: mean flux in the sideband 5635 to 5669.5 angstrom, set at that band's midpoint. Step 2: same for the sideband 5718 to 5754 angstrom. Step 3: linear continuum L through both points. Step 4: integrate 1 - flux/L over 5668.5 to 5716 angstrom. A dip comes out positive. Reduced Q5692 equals 1.3 angstrom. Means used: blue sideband 5.66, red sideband 6.08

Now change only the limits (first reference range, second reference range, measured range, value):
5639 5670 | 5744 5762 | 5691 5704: 0.0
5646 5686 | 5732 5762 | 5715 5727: 0.2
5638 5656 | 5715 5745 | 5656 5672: 1.3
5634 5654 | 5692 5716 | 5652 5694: 1.3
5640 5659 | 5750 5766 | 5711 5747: 1.8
